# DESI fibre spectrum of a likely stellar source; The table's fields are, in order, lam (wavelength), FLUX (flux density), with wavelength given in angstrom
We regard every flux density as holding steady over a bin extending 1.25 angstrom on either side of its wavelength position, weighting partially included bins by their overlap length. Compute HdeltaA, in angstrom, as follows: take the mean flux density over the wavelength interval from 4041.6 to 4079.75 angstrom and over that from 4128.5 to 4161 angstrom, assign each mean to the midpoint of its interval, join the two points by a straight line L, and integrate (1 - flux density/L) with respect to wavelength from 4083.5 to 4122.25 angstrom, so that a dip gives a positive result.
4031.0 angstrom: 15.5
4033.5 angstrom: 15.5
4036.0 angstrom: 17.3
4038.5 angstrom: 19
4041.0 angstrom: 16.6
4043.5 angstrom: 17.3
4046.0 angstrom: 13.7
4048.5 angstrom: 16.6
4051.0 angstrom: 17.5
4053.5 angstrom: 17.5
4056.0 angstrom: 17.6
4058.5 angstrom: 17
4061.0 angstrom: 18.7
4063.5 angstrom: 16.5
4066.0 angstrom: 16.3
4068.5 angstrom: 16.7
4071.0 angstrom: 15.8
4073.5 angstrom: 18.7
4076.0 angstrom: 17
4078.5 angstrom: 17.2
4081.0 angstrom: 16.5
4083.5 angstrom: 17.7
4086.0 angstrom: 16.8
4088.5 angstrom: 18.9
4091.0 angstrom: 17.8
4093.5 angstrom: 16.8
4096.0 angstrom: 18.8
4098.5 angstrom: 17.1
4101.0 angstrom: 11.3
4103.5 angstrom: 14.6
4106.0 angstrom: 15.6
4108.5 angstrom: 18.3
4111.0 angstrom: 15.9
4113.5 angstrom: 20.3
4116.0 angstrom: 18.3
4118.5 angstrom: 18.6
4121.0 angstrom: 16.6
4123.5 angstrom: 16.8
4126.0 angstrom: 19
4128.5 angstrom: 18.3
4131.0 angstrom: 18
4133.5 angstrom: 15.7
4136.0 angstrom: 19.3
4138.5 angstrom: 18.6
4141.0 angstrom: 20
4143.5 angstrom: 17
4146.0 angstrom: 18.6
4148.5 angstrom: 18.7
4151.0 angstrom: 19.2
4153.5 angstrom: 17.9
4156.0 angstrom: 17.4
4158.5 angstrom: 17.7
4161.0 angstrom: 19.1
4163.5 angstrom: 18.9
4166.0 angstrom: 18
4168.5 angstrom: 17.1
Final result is 1.1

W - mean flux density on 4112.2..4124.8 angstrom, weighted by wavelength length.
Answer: 18.1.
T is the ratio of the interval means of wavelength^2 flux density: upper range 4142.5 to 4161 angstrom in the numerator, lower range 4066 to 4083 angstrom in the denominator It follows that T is 1.11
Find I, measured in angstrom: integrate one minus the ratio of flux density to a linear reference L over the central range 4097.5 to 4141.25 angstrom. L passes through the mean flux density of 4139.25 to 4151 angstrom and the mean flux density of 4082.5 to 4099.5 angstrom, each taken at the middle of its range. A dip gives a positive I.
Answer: 2.2 angstrom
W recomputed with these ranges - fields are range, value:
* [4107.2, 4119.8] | 18.3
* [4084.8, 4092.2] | 17.8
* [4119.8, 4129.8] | 17.7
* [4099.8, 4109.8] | 15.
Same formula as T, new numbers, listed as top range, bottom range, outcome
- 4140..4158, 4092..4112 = 1.17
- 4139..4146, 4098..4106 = 1.32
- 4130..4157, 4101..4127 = 1.08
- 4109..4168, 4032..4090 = 1.11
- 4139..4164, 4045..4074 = 1.14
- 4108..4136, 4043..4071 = 1.10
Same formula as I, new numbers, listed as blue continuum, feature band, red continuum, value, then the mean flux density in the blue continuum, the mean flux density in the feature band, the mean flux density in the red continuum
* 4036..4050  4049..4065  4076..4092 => -0.42 angstrom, 16.7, 17.4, 17.4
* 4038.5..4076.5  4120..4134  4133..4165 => 0.41 angstrom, 17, 17.5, 18.4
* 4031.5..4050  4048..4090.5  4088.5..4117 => -1.43 angstrom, 16.5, 17.3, 16.9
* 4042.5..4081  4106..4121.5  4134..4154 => 0.08 angstrom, 16.9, 17.9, 18.6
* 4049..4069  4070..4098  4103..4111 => -1.24 angstrom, 17.2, 17.5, 16.3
